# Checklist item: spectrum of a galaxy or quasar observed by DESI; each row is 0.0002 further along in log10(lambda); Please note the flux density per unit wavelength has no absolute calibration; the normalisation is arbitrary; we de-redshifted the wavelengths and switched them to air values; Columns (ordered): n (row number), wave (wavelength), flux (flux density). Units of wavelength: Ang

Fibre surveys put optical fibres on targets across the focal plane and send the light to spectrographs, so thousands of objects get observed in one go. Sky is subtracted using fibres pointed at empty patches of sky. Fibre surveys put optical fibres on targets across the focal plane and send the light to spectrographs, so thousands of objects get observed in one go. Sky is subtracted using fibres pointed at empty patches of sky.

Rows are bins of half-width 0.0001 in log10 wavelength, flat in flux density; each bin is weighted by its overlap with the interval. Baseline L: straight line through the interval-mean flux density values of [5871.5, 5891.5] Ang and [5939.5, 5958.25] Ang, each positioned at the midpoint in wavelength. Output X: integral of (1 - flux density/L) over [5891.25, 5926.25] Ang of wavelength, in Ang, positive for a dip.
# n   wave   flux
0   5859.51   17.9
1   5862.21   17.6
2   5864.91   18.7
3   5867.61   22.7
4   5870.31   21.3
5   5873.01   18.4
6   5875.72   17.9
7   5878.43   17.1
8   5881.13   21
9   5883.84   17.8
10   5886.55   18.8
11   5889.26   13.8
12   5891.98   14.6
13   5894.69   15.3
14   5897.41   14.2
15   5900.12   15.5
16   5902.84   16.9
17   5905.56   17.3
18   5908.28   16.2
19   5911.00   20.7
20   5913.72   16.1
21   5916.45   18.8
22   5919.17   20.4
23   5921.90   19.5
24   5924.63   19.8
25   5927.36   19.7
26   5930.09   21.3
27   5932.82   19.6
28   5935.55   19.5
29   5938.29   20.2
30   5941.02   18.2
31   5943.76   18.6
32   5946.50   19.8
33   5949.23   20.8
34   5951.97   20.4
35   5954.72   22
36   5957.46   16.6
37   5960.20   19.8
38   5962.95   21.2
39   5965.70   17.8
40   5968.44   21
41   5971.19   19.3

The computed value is 2.1 Ang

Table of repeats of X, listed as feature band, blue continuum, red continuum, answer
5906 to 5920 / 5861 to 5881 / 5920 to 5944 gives 0.9 Ang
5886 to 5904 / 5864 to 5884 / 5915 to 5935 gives 3.8 Ang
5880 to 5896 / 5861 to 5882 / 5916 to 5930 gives 2.2 Ang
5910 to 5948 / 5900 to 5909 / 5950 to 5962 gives -2.8 Ang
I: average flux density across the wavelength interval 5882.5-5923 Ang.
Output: 17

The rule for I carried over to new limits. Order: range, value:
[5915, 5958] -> 19.8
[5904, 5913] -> 17.9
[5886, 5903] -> 15.3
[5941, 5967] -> 19.6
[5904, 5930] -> 18.8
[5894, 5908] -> 15.9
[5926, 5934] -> 20.2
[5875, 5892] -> 17.5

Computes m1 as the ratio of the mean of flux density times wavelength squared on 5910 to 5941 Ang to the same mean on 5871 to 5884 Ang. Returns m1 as 1.1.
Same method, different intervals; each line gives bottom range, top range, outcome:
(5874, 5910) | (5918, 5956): 1.21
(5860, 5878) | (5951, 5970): 1.06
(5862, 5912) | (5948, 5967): 1.15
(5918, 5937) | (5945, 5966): 1.01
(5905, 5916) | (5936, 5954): 1.13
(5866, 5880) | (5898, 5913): 0.89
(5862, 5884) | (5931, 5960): 1.04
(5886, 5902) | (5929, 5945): 1.30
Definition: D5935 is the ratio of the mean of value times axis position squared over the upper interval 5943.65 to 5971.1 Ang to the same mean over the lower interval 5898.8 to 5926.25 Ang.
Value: 1.11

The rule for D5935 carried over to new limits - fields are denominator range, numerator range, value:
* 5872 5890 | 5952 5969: 1.13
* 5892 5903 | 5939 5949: 1.28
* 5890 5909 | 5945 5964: 1.31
